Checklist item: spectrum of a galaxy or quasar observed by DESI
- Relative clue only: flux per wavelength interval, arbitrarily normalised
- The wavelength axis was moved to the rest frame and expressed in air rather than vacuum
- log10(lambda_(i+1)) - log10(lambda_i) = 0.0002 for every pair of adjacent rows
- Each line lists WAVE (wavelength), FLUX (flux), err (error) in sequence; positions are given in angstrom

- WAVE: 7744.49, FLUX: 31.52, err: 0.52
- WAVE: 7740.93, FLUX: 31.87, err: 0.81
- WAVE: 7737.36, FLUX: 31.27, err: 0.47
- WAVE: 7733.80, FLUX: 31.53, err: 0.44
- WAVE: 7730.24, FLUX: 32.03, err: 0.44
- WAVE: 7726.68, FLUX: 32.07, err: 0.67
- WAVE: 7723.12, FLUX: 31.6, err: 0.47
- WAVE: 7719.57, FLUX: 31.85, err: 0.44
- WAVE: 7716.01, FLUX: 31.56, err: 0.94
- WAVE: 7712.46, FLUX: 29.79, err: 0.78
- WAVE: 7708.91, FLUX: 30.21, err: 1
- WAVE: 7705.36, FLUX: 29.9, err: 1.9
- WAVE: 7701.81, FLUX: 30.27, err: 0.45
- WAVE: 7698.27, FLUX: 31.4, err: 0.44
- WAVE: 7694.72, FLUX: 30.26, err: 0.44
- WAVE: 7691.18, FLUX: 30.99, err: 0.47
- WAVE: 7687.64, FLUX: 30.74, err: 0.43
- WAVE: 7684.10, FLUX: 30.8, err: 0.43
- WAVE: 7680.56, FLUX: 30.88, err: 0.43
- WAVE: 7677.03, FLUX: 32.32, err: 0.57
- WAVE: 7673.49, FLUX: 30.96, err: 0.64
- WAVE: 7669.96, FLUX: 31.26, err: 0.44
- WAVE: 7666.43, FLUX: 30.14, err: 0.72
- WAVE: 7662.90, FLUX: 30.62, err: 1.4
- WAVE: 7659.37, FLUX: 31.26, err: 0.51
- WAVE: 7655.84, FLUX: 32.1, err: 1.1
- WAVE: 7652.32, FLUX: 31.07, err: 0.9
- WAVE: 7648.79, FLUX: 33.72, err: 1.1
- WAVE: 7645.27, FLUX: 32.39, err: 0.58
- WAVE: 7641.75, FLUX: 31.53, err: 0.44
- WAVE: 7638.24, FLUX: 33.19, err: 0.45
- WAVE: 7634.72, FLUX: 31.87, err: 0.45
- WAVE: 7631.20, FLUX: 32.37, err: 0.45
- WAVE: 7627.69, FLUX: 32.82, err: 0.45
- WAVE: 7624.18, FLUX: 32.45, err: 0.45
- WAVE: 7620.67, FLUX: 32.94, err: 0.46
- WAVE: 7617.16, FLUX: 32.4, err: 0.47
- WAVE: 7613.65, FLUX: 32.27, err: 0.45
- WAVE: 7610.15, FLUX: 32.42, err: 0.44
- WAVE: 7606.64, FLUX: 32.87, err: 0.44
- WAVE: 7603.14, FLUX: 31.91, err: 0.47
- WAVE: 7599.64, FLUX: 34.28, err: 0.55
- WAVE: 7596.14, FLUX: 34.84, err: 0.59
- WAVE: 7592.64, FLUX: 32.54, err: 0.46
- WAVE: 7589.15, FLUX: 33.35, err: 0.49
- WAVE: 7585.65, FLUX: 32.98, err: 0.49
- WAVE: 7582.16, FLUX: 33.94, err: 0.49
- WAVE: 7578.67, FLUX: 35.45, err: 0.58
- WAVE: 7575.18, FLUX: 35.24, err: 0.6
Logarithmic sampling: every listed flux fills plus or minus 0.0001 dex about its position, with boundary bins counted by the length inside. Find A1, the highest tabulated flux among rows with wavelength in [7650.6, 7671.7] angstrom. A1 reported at 32.1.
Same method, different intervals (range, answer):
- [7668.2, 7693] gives 32.32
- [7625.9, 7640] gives 33.19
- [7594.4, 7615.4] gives 34.84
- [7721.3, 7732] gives 32.07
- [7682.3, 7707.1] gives 31.4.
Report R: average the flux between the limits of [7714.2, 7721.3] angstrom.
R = 31.7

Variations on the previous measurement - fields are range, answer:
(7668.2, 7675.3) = 31.1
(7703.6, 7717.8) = 30.4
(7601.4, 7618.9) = 32.4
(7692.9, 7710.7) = 30.4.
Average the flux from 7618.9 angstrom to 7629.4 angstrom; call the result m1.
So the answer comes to 32.7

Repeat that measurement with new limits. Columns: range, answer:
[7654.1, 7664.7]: 31.3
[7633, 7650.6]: 32.5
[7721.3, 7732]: 31.9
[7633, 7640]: 32.6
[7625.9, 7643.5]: 32.4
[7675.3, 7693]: 31.2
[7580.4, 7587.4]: 33.5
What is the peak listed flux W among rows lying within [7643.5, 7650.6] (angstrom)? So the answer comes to 33.72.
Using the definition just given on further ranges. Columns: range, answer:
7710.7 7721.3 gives 31.85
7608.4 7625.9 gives 32.94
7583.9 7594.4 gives 33.35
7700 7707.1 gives 30.27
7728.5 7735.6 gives 32.03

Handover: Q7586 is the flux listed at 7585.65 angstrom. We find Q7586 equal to 32.98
